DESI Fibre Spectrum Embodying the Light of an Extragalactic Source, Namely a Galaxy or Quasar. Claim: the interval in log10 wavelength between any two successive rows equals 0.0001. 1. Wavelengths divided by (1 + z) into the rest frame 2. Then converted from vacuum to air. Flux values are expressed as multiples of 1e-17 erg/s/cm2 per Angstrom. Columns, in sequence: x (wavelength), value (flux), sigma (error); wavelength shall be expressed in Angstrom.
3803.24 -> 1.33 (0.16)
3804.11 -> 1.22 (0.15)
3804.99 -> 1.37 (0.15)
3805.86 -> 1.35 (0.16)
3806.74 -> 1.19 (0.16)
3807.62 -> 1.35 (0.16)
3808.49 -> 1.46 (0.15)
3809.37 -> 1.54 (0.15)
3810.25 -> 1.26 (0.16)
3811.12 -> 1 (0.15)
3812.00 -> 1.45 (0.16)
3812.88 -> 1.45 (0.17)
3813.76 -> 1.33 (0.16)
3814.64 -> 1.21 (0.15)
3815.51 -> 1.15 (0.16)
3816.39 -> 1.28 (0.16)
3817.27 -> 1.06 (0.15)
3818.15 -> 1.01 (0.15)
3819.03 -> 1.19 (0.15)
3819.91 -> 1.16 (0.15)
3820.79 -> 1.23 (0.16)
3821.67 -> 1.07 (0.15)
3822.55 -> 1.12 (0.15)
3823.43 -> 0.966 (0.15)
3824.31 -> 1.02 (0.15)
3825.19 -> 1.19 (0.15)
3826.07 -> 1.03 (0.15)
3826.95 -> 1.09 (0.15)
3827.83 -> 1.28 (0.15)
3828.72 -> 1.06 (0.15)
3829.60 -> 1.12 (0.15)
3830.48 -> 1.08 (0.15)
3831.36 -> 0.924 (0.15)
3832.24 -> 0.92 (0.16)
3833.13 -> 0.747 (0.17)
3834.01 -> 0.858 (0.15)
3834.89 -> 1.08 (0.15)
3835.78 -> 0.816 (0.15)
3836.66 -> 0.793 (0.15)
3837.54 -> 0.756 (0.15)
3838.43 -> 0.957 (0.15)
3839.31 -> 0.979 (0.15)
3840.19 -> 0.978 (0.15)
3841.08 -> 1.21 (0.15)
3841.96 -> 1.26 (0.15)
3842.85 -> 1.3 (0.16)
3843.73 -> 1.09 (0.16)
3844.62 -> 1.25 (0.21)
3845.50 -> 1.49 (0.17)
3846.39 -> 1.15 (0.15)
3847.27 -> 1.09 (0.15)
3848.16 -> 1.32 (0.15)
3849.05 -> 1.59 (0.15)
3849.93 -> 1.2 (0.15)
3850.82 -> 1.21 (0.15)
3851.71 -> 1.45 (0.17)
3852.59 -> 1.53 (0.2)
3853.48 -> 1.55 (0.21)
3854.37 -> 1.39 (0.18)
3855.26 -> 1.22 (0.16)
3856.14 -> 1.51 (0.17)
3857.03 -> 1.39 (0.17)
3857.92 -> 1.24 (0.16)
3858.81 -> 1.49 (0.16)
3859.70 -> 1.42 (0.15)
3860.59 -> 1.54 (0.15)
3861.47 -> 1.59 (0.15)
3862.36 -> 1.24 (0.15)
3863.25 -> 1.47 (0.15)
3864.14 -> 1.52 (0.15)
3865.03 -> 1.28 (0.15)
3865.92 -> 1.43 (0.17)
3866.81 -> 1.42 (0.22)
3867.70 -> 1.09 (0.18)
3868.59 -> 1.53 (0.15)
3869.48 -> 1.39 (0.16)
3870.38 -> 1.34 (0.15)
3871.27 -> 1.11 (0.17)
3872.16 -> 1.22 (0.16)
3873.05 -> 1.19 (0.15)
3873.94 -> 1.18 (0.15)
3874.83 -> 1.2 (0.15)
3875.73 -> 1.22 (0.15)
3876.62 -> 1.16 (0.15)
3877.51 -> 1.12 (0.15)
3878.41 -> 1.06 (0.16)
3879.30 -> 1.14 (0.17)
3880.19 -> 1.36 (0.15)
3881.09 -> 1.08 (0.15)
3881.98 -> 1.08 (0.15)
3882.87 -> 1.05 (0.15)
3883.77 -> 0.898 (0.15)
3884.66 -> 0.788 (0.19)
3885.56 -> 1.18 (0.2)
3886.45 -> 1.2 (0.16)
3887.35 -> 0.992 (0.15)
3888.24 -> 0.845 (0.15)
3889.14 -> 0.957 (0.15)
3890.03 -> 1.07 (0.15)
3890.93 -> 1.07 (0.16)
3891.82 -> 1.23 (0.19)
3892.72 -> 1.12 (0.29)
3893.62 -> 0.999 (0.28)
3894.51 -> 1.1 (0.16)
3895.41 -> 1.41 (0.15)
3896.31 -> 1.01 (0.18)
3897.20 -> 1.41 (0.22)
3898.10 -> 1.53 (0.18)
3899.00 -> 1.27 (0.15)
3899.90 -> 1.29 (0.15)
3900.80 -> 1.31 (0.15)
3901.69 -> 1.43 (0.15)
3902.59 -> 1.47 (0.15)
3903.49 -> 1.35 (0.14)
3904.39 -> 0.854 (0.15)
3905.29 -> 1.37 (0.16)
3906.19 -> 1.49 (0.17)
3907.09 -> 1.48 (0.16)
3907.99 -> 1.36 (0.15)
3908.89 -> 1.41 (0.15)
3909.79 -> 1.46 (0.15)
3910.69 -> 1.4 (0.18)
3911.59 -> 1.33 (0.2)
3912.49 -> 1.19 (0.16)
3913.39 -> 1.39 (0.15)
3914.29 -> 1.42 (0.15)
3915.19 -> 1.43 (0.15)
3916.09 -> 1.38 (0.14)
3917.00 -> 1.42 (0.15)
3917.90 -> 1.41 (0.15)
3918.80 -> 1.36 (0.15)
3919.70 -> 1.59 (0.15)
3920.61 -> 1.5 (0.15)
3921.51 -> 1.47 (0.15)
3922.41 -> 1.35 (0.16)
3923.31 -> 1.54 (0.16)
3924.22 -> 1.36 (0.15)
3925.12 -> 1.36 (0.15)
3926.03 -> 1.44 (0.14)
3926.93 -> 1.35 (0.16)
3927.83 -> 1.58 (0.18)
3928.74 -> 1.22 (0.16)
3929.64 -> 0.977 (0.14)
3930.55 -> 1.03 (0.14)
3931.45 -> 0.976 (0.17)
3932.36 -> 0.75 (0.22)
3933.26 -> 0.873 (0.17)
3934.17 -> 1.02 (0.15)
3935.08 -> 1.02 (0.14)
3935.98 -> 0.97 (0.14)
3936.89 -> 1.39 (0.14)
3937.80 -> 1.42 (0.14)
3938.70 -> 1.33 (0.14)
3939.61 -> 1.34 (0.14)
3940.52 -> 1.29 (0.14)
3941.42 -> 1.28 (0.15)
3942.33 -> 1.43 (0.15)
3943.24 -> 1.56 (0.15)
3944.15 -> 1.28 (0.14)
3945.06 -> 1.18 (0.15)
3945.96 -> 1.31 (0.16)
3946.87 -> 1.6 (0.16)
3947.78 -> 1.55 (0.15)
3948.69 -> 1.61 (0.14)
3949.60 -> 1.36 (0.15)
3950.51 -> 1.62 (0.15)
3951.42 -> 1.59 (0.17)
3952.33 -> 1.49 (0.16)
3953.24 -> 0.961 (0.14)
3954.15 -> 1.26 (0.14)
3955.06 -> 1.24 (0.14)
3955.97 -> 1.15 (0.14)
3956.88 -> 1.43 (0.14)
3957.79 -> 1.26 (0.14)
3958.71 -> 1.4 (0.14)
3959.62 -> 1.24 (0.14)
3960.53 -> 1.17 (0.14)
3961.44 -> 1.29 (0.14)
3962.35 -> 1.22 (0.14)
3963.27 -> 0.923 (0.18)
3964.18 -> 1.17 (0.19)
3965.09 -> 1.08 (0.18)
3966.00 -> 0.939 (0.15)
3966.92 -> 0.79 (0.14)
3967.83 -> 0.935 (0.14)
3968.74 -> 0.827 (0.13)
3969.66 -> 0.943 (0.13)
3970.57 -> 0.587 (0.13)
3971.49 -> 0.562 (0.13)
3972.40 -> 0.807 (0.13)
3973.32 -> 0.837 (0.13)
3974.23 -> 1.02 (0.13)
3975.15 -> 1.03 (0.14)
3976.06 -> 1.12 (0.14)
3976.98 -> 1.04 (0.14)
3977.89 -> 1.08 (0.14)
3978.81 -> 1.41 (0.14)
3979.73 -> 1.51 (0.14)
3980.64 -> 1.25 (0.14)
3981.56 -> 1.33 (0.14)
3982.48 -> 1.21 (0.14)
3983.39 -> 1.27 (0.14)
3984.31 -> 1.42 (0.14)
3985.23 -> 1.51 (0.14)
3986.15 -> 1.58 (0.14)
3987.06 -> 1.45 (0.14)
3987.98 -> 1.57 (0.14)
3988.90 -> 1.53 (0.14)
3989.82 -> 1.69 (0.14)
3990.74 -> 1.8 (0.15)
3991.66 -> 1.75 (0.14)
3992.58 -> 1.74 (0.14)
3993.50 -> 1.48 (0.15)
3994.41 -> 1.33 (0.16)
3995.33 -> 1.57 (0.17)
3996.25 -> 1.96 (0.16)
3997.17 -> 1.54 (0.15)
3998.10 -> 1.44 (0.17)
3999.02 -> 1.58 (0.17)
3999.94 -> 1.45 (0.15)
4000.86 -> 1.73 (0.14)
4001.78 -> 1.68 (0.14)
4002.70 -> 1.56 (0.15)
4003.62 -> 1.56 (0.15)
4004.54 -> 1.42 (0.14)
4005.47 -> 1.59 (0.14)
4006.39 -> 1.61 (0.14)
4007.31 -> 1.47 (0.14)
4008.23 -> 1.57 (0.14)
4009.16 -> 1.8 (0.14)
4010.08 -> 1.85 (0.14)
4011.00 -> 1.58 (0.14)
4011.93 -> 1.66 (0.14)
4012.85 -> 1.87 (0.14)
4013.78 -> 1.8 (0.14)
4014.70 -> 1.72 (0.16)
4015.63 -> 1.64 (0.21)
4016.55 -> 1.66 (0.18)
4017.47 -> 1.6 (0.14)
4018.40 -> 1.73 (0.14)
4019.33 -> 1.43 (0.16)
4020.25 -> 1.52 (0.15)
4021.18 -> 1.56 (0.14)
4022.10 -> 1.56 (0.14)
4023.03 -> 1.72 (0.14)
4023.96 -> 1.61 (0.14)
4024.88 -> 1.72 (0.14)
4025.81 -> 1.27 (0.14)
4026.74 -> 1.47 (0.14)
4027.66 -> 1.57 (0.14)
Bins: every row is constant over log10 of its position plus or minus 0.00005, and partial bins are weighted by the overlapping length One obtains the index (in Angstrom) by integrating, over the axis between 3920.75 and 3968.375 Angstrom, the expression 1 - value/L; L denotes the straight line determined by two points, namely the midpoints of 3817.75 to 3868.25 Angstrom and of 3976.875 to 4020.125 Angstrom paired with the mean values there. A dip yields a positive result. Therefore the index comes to 5.8 Angstrom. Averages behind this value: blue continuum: 1.2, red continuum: 1.56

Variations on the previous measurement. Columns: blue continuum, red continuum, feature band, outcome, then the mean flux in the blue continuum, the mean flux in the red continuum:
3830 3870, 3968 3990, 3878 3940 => -1.5 Angstrom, 1.24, 1.18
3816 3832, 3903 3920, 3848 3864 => -2.8 Angstrom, 1.1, 1.37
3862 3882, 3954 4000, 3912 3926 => -1.7 Angstrom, 1.26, 1.27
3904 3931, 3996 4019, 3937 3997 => 8.8 Angstrom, 1.37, 1.64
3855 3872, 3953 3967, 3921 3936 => 0.5 Angstrom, 1.38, 1.17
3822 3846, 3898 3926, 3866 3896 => 2.4 Angstrom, 1.05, 1.39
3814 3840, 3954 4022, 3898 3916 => -2.2 Angstrom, 1.04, 1.39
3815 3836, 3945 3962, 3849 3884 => -4.4 Angstrom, 1.06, 1.36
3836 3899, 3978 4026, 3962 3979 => 6.1 Angstrom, 1.22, 1.57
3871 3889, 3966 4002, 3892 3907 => -1.8 Angstrom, 1.1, 1.31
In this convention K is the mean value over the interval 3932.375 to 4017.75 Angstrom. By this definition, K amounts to 1.36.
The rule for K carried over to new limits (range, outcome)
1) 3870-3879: 1.18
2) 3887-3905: 1.19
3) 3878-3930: 1.27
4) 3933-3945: 1.25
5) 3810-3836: 1.11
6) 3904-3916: 1.36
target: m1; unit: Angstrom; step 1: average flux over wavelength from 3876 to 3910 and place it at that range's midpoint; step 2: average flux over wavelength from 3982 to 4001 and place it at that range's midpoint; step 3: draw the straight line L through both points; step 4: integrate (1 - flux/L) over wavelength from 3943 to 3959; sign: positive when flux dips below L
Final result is 0.3 Angstrom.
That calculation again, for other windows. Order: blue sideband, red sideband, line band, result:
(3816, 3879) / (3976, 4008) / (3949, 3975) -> 5.83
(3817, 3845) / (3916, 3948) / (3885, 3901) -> 0.56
